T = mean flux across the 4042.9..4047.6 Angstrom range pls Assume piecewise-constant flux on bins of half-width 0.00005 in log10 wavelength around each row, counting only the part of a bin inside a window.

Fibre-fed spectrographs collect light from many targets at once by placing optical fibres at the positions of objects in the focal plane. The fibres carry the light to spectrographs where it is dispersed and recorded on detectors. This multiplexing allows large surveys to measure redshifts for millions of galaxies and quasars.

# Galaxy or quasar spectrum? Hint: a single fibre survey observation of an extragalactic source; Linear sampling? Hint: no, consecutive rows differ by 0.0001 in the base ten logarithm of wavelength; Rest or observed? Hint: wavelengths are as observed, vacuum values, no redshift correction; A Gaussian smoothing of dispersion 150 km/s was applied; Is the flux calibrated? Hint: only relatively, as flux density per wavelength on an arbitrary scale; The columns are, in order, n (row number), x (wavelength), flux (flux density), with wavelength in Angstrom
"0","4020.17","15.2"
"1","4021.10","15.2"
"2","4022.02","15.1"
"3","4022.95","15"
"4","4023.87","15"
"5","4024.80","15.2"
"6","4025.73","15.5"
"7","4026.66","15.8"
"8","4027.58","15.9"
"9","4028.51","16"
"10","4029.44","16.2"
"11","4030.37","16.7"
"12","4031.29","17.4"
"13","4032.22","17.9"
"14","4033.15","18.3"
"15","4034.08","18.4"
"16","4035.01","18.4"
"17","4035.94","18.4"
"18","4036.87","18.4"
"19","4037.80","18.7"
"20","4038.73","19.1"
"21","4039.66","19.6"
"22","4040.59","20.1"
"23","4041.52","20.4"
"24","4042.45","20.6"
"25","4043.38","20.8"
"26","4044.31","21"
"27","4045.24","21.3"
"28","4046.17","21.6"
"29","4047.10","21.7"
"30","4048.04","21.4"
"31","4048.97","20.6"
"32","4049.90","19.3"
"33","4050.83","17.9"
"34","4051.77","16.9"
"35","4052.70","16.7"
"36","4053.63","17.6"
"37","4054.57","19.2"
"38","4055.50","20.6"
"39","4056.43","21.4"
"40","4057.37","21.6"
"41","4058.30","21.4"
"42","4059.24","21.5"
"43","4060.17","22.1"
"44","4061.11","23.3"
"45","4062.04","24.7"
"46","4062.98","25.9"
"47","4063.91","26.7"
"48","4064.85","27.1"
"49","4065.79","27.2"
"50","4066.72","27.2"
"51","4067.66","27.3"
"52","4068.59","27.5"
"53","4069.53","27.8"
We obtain 21.3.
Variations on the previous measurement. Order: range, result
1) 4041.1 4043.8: 20.6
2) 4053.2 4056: 19.2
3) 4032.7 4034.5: 18.3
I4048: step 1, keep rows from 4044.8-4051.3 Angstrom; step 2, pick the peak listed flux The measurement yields 21.7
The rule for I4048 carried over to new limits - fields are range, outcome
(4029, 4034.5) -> 18.4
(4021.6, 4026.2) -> 15.5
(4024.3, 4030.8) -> 16.7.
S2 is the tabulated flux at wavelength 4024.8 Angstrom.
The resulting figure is 15.2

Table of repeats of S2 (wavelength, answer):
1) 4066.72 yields 27.2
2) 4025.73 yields 15.5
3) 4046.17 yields 21.6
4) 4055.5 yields 20.6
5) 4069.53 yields 27.8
